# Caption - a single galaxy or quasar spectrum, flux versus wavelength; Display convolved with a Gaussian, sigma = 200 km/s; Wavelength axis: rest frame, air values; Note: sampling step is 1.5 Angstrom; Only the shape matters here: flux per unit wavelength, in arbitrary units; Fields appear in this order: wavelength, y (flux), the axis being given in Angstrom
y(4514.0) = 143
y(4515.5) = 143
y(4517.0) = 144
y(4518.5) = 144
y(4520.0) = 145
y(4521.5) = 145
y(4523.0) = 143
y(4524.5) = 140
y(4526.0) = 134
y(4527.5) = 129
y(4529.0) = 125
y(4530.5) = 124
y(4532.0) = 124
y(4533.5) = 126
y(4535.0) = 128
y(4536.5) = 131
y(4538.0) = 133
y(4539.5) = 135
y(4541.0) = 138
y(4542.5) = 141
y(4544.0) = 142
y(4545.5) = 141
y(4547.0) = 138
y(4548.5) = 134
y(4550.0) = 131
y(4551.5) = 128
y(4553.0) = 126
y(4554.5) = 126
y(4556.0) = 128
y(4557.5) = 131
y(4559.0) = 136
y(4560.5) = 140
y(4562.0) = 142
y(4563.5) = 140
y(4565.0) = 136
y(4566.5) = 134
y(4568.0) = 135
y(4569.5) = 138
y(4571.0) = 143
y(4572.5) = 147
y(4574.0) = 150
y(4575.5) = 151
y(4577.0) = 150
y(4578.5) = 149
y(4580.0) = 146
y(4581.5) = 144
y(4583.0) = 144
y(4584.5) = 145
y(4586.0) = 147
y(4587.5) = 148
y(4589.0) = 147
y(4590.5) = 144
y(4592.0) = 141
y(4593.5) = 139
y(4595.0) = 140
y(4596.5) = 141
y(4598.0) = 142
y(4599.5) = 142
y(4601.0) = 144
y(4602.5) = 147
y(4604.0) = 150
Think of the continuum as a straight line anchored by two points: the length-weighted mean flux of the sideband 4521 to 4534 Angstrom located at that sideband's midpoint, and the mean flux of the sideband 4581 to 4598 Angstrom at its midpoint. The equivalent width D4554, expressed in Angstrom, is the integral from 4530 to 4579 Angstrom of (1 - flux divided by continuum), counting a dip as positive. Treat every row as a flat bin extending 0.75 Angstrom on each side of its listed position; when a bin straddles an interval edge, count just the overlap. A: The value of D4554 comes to 0.3 Angstrom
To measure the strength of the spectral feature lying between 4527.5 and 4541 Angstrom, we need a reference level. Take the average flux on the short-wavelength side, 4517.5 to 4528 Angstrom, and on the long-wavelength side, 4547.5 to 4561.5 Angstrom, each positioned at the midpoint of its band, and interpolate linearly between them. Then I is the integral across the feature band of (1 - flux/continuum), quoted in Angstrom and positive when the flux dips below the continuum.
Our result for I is 0.81 Angstrom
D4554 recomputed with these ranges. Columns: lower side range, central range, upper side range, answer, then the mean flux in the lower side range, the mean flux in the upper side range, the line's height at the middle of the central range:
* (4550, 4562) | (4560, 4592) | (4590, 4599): -1.7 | 131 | 141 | 136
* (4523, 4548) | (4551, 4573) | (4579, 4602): 0.5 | 133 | 144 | 138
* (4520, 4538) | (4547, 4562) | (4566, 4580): 0.8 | 132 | 144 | 139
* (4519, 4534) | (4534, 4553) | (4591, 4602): 0.2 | 134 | 141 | 136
